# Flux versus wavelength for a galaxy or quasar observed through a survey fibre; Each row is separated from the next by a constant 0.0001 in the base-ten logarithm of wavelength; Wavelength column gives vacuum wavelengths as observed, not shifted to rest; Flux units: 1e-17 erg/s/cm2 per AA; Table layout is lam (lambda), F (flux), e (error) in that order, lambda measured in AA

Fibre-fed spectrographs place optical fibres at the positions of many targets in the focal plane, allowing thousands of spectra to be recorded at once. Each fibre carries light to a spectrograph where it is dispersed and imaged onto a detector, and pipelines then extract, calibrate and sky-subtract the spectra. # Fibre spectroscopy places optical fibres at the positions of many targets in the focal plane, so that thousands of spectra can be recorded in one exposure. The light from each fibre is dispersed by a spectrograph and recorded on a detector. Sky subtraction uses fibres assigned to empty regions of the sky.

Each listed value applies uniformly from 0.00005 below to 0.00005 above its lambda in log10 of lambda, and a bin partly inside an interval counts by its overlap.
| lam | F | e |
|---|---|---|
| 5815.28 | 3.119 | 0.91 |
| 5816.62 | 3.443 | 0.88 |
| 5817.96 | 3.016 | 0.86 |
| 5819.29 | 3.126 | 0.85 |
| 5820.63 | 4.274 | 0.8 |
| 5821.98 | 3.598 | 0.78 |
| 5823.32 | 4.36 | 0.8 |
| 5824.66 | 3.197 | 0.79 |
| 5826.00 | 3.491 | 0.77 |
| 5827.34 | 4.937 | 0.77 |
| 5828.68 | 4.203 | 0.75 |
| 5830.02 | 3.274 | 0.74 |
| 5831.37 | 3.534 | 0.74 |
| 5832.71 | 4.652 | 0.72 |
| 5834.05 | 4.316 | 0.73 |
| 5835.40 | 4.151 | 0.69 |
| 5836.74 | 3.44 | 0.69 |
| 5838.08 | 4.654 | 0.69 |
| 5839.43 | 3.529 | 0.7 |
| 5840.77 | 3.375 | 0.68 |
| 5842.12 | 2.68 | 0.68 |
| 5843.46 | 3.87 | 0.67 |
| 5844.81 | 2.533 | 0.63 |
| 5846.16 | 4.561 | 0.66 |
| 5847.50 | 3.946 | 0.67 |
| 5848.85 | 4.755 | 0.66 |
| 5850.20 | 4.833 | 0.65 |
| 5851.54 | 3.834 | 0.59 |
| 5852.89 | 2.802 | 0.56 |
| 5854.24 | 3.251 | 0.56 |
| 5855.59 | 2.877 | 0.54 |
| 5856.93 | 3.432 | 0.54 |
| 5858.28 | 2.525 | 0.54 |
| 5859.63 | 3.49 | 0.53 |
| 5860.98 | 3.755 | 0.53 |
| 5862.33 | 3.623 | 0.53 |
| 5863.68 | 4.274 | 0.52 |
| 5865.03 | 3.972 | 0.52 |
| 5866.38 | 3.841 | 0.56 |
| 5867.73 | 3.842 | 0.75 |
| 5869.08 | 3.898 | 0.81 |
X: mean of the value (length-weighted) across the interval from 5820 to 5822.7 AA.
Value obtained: 3.93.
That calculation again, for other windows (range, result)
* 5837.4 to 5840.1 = 4.09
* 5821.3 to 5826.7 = 3.67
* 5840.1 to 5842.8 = 3.03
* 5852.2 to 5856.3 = 2.99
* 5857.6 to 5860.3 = 3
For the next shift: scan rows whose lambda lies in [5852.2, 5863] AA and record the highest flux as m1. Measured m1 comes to 3.755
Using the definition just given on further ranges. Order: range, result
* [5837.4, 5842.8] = 4.654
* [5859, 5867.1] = 4.274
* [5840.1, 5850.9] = 4.833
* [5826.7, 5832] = 4.937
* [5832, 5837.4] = 4.652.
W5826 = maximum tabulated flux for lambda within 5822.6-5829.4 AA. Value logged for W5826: 4.937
